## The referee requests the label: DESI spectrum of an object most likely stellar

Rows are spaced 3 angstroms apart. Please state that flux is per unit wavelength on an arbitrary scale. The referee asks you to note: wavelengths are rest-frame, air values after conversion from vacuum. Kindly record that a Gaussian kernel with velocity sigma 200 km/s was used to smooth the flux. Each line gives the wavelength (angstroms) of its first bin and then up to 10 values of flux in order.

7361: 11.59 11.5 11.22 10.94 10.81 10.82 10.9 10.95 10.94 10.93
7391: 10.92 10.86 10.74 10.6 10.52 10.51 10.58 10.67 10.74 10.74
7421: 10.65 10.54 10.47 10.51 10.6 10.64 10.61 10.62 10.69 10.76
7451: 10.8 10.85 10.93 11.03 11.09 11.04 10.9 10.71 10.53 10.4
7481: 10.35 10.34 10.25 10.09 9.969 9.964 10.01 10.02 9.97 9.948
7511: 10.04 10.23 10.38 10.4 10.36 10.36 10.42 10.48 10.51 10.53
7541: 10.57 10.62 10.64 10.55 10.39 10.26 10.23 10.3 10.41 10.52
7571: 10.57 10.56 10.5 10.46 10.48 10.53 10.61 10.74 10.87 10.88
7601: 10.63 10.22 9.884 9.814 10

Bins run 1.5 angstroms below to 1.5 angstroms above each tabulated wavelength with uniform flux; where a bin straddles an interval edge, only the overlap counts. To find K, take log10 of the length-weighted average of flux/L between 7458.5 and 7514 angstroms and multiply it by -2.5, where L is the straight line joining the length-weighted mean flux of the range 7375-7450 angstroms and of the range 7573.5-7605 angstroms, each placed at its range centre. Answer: 0.030 mag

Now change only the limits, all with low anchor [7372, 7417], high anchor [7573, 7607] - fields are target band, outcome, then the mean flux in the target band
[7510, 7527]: 0.03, 10.3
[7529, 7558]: 0.01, 10.5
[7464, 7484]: 0.00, 10.6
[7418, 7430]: 0.02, 10.6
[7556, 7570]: 0.02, 10.4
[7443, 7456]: -0.01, 10.8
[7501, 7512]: 0.07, 9.99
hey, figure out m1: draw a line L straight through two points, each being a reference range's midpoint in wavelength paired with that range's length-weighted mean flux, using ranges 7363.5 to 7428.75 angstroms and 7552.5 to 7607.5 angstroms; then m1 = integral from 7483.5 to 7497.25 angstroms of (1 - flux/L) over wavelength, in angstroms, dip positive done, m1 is 0.7 angstroms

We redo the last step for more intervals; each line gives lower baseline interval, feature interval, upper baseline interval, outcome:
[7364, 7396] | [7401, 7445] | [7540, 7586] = 0.96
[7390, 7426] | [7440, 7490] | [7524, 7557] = -0.46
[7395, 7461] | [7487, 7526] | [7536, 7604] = 1.71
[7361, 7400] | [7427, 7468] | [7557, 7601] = 0.21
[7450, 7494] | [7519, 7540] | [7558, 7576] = 0.14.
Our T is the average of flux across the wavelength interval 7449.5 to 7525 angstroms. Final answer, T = 10.4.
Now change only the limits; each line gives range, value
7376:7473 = 10.8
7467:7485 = 10.6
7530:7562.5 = 10.5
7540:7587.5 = 10.5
